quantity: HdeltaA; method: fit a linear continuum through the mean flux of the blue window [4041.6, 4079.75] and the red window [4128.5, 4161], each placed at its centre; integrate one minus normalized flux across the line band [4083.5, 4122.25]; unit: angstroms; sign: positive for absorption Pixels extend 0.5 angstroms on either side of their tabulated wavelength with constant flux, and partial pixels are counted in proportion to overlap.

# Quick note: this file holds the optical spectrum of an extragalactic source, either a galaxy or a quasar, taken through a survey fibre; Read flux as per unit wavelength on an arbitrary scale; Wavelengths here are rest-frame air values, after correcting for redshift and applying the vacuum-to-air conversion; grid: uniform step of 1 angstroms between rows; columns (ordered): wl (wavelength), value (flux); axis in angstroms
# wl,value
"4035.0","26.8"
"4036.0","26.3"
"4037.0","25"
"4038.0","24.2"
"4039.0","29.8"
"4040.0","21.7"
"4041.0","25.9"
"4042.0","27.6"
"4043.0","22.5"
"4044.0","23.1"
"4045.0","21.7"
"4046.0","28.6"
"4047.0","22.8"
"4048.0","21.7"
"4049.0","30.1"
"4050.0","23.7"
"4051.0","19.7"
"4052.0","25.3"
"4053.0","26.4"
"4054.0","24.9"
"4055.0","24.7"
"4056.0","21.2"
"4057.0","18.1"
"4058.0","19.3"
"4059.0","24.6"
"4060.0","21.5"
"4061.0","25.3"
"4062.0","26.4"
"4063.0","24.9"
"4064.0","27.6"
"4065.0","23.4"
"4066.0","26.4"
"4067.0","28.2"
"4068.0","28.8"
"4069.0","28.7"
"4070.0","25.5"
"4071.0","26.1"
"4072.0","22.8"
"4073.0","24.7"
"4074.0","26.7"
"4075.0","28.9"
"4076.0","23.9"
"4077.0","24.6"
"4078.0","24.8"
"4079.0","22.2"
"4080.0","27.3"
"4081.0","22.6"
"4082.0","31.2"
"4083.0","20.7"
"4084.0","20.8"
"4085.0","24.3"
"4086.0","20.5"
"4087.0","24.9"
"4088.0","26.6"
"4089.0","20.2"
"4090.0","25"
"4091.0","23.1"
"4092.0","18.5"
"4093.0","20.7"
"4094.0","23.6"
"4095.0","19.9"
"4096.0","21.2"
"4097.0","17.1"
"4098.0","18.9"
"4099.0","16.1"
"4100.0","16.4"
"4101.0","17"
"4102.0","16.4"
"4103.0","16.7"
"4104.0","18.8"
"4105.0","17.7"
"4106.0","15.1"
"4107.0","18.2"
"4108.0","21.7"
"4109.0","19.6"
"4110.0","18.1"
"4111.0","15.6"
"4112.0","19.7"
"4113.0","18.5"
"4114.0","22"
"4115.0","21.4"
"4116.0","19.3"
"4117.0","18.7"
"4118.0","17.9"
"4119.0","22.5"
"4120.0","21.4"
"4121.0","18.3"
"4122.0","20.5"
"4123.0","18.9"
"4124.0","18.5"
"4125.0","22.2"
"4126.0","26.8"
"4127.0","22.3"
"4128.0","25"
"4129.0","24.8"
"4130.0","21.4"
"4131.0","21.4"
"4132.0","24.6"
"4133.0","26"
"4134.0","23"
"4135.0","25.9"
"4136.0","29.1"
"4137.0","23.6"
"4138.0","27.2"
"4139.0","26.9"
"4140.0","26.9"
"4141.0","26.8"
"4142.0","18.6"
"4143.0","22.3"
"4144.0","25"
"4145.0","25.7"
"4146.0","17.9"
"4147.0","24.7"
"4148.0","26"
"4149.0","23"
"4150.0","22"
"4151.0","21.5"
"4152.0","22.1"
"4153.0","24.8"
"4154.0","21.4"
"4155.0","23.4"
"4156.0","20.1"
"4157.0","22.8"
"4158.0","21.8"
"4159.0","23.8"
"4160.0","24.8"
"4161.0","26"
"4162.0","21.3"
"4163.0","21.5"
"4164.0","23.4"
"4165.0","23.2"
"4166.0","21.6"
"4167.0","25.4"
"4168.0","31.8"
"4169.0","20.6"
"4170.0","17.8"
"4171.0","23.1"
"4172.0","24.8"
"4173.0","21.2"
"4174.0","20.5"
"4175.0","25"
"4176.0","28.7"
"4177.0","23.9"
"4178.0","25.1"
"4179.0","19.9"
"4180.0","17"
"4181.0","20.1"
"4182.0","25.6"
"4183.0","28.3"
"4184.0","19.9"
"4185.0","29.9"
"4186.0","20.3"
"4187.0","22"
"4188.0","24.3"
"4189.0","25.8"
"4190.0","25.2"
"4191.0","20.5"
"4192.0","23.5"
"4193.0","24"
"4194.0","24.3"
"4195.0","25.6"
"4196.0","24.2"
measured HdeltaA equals 7.1 angstroms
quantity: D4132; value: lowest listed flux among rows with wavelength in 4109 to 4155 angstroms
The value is 15.6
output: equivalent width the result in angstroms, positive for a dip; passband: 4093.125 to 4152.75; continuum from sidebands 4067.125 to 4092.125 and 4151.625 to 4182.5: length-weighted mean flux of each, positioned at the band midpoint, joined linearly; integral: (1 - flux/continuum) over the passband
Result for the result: 6.2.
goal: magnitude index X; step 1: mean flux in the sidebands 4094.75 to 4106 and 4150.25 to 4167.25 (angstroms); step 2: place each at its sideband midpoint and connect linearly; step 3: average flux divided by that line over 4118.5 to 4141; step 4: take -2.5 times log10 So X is -0.16 mag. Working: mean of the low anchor 17.7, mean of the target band 23.6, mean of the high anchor 22.8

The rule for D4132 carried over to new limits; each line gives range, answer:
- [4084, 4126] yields 15.1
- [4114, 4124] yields 17.9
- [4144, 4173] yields 17.8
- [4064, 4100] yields 16.1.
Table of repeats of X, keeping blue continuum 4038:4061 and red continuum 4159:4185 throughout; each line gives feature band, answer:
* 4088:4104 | 0.21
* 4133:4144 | -0.07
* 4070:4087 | -0.03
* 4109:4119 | 0.22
